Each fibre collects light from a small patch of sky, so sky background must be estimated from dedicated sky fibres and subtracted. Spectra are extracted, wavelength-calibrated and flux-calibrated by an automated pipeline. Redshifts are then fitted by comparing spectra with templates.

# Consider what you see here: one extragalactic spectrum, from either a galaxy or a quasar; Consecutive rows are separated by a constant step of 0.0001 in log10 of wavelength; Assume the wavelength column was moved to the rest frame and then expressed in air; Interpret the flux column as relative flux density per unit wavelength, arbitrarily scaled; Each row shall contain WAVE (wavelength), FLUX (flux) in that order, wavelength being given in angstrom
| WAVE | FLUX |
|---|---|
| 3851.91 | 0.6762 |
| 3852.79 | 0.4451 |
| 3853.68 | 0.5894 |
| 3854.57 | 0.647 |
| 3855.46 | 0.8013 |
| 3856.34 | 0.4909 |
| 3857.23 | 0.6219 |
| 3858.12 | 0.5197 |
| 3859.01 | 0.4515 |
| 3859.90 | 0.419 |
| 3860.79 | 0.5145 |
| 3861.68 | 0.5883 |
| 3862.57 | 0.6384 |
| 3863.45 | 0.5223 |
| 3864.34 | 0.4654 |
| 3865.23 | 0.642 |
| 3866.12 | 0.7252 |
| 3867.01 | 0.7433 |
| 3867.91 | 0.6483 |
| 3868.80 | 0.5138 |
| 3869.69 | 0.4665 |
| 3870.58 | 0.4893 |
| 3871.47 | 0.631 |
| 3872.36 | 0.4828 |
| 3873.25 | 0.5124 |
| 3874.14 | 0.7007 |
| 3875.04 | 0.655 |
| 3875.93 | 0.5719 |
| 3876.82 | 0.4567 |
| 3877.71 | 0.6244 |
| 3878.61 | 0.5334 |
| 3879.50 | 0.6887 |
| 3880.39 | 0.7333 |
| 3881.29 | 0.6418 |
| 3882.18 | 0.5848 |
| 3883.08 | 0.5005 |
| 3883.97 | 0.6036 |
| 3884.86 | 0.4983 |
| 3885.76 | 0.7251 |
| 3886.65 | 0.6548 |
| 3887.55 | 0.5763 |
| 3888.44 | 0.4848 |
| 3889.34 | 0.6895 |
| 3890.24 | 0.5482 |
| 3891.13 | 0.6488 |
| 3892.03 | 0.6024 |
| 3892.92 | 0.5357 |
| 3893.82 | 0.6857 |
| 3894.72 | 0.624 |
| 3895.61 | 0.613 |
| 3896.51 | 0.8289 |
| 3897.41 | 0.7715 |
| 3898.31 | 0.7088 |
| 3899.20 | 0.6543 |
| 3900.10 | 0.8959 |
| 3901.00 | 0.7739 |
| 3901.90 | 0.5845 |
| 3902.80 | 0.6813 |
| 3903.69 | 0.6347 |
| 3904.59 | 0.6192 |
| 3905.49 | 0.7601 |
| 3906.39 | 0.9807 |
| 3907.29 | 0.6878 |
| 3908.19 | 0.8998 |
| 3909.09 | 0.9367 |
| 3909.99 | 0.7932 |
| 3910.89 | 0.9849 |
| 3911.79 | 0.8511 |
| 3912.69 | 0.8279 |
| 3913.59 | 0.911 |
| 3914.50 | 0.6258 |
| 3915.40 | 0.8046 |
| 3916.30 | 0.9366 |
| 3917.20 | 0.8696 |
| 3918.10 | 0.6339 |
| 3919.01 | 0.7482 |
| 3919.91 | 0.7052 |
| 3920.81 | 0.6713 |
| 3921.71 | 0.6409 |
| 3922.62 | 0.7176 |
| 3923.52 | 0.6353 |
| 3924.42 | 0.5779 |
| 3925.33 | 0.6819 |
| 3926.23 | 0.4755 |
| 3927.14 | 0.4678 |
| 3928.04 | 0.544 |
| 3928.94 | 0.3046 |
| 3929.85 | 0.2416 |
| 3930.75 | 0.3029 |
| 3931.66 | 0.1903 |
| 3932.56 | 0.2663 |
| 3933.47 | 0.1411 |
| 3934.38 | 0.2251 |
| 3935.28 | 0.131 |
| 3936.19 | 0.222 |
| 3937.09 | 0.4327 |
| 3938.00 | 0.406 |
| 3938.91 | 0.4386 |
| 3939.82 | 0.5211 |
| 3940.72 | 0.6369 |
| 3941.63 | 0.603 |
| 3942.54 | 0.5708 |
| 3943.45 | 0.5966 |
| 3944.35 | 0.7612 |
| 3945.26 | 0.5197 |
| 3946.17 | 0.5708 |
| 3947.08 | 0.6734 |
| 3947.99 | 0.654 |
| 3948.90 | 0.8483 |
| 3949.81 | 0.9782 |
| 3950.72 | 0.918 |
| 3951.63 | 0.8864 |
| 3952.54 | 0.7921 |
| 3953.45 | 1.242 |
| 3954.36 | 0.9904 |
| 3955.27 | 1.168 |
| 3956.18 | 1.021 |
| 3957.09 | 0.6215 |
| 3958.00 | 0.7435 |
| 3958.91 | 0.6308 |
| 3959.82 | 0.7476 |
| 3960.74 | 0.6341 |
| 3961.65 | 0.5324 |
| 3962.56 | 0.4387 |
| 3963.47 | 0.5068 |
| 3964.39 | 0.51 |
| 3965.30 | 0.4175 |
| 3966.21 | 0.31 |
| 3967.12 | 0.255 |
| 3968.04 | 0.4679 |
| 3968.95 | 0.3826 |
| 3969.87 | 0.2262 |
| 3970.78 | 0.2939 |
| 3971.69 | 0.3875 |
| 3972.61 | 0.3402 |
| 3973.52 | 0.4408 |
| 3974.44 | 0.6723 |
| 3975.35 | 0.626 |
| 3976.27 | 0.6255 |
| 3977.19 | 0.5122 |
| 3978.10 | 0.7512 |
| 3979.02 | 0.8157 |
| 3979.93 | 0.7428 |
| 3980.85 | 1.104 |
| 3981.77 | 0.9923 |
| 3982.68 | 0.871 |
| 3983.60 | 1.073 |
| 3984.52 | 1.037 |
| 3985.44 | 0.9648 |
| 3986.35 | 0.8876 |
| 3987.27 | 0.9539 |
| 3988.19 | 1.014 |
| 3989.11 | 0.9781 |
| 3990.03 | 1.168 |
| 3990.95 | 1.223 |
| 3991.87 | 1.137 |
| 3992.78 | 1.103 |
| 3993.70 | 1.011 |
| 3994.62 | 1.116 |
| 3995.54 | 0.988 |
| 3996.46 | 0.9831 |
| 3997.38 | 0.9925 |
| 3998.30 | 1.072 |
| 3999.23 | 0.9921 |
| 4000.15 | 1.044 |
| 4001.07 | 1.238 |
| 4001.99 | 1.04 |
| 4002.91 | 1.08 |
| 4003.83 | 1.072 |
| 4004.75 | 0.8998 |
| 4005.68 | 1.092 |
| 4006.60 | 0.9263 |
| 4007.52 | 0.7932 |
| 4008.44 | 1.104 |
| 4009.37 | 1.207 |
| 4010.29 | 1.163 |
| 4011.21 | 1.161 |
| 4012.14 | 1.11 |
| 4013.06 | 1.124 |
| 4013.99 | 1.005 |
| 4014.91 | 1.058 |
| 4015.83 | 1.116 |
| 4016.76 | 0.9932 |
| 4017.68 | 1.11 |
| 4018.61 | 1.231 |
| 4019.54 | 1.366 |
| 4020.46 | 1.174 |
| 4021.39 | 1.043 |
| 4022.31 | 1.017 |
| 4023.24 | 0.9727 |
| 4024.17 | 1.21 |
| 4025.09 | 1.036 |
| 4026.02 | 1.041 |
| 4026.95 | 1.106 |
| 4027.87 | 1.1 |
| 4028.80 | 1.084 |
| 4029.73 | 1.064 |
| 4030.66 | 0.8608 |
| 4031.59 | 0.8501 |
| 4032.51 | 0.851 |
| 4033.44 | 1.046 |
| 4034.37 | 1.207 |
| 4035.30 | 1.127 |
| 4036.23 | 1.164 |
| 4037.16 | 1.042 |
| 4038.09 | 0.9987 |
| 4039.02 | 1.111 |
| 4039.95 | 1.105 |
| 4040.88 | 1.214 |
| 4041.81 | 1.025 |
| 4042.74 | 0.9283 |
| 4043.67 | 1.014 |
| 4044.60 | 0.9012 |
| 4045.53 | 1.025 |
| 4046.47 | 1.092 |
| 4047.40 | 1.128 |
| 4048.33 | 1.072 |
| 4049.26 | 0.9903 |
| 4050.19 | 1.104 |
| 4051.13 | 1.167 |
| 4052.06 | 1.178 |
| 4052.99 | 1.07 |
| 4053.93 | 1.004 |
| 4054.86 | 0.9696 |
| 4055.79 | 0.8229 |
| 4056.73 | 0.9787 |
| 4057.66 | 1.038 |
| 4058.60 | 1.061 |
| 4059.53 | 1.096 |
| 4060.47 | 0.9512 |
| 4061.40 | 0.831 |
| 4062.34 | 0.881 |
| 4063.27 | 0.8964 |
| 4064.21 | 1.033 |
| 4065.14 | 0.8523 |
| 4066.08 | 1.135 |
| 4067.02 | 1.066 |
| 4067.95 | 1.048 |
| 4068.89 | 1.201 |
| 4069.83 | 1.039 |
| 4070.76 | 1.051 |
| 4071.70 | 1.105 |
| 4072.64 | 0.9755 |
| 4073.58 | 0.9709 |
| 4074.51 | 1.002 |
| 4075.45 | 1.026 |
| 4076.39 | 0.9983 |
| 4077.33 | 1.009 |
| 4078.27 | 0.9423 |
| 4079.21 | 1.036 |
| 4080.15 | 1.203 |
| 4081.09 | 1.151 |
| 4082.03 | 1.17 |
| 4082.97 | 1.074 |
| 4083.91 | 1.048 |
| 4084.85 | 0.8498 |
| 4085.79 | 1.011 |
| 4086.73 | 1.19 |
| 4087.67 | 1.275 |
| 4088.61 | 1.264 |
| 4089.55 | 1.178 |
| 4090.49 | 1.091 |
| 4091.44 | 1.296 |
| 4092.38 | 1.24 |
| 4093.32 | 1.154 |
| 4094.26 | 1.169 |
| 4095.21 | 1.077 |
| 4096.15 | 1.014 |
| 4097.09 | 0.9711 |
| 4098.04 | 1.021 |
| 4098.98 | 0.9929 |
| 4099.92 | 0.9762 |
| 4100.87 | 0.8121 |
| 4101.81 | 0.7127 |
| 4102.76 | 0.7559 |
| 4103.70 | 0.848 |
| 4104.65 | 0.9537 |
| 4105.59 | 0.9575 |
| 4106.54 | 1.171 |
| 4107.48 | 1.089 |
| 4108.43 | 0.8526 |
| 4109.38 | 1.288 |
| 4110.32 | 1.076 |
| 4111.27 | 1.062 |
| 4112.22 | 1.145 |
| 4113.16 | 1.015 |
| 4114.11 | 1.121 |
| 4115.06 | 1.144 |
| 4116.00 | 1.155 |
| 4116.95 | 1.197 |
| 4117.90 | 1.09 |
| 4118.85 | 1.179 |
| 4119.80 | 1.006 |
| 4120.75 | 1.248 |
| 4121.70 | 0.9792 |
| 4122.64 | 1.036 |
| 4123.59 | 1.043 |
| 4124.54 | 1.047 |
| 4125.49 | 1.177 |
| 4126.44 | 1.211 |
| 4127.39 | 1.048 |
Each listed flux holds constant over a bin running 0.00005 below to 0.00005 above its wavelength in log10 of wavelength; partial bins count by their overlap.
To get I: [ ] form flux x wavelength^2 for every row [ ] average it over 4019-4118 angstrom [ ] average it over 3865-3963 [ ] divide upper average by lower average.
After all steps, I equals 1.8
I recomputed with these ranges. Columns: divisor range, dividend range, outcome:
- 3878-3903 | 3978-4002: 1.65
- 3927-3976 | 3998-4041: 2.03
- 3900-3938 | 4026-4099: 1.85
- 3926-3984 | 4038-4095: 1.91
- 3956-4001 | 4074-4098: 1.51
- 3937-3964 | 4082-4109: 1.58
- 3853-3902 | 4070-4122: 1.94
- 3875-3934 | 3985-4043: 1.75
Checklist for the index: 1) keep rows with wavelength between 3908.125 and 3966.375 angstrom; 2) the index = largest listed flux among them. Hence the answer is 1.242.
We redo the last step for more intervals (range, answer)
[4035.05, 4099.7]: 1.296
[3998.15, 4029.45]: 1.366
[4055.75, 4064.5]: 1.096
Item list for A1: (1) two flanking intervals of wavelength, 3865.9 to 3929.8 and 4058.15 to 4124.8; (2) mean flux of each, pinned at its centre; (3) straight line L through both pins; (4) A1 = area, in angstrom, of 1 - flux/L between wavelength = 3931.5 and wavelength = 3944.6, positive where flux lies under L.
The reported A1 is 5.9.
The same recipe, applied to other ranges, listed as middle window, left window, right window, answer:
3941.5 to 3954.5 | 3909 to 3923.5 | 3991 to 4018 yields 1.7 angstrom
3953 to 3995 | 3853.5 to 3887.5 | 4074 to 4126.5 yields 2.7 angstrom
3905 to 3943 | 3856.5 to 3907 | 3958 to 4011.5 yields 5.5 angstrom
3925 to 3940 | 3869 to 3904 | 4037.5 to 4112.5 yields 7.8 angstrom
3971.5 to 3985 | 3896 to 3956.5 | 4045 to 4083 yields 1.1 angstrom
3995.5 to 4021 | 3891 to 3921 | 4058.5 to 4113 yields -4.5 angstrom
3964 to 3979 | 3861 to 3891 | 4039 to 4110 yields 6.4 angstrom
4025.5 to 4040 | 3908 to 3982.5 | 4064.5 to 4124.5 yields -2.8 angstrom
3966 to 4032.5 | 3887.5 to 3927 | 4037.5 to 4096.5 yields -1.0 angstrom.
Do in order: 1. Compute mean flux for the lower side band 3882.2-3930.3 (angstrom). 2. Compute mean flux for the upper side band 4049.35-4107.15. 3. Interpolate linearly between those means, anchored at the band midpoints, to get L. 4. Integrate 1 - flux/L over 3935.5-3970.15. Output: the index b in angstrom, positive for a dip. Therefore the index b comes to 6.6 angstrom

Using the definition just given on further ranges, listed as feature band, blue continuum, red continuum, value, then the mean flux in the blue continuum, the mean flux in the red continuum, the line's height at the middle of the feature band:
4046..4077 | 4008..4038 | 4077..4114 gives 1.3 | 1.08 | 1.06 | 1.07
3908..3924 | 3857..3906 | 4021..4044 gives -1.7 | 0.613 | 1.05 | 0.713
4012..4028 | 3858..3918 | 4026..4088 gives -2.4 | 0.66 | 1.04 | 0.956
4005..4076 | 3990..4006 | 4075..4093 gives 2.5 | 1.07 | 1.11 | 1.09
